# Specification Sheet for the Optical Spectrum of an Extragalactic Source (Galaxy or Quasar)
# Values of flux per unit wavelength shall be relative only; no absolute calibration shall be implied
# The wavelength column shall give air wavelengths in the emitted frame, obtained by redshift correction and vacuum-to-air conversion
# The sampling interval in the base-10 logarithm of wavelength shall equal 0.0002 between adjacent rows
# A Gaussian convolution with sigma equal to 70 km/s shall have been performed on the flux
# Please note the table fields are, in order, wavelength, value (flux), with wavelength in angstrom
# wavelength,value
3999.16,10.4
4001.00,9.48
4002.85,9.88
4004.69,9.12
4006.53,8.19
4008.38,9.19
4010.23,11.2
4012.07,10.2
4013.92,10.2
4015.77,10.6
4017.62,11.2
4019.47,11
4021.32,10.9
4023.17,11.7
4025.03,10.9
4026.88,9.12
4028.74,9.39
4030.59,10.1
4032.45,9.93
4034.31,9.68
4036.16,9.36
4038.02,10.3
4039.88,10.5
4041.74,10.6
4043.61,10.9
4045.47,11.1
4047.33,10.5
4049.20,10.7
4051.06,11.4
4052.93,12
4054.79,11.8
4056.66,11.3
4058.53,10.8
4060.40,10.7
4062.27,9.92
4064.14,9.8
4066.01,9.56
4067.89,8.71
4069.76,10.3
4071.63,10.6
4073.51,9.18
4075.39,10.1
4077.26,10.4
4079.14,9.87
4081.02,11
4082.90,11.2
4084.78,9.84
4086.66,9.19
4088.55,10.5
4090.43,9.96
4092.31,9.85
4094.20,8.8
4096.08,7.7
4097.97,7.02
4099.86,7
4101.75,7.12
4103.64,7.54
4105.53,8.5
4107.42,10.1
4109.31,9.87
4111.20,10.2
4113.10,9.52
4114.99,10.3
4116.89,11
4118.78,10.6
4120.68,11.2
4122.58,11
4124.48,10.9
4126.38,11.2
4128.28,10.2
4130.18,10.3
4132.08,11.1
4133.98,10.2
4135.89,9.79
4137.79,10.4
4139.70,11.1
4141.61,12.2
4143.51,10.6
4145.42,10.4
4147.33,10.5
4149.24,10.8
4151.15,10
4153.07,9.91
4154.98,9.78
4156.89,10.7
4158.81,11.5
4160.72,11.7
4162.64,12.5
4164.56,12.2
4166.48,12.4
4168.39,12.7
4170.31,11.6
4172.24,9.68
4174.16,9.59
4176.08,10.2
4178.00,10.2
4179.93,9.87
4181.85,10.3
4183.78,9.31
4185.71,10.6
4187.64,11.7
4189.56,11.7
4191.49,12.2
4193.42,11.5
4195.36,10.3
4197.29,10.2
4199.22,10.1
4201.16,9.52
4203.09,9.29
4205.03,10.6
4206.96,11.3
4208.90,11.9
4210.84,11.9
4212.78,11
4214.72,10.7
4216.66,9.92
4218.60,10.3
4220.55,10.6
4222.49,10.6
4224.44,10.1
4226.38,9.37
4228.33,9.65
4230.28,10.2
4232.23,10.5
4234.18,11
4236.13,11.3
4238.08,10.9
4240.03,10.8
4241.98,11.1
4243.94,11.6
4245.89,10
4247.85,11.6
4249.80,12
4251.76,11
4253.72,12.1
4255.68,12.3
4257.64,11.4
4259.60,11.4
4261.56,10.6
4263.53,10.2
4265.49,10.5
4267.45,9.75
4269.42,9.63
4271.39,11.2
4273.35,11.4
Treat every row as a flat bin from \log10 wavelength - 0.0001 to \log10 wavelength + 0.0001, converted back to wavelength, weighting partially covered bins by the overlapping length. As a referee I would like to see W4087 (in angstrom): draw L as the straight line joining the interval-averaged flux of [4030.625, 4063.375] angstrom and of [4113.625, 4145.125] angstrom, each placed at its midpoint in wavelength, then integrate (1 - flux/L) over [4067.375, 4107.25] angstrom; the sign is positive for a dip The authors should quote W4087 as 5.29 angstrom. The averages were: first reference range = 10.7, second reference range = 10.7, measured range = 9.28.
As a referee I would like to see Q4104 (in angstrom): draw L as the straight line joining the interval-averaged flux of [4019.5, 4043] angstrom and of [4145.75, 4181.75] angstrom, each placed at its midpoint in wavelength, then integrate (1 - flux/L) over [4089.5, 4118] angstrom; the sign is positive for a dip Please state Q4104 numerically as 4.3 angstrom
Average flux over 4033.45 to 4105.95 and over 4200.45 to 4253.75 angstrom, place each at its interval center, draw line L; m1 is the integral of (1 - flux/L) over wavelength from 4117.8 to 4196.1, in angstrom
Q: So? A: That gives -3.74 angstrom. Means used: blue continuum 9.89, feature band 10.8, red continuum 10.7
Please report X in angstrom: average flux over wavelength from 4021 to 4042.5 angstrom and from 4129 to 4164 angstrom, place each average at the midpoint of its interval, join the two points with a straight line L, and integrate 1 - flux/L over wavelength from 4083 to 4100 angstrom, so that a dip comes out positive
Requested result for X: 2.3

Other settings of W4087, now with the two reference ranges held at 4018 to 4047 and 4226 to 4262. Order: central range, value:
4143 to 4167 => -0.5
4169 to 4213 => 0.9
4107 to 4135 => 0.4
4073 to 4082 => 0.3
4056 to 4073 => 0.5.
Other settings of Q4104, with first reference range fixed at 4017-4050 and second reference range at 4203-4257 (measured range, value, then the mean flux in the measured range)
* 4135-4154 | 0.2 angstrom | 10.6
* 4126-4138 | 0.3 angstrom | 10.4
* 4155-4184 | -0.6 angstrom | 11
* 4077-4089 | 0.3 angstrom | 10.3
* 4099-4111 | 2.4 angstrom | 8.48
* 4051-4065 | -0.6 angstrom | 10.9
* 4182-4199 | -0.1 angstrom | 10.9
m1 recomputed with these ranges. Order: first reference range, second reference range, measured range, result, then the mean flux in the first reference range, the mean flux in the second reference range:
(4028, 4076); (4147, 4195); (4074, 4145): 4.7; 10.4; 10.9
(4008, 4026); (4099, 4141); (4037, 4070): -0.4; 10.8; 9.99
